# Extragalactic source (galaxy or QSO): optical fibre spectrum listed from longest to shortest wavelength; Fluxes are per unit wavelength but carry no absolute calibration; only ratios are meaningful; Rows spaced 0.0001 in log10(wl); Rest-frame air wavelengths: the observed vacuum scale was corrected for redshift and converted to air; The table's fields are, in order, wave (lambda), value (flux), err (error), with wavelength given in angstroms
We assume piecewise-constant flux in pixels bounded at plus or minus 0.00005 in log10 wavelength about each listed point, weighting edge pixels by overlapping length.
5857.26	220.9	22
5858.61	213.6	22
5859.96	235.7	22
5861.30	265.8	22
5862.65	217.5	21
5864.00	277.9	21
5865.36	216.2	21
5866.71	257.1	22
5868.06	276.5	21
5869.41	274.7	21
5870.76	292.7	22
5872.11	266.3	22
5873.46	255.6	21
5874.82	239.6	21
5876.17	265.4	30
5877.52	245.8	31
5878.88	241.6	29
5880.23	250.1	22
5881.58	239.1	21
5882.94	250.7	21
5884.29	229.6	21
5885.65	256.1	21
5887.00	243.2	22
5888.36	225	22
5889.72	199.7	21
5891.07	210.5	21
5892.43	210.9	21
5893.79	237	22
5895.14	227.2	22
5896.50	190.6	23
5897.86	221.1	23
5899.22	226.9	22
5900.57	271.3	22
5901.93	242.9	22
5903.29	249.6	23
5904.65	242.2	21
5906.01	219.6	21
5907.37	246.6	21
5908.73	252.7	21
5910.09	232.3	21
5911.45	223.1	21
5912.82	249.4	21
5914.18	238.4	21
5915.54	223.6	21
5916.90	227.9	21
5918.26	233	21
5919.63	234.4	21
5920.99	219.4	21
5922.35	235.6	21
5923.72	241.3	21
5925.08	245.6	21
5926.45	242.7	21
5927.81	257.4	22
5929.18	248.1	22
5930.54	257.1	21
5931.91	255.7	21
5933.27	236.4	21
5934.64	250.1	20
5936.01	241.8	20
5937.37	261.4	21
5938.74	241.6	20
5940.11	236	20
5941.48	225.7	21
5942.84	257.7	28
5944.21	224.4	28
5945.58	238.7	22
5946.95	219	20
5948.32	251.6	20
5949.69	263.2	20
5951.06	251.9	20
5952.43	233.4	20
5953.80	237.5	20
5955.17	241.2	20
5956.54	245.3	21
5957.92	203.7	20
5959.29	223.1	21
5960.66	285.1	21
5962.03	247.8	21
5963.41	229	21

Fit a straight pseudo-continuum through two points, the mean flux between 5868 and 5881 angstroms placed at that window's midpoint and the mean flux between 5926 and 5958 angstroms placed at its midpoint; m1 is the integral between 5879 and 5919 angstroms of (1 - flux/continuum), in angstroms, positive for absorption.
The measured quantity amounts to 3.2 angstroms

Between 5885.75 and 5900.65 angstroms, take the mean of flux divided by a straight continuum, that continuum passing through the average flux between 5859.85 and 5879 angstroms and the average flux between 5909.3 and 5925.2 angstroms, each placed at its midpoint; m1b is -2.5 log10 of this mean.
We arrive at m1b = 0.100 mag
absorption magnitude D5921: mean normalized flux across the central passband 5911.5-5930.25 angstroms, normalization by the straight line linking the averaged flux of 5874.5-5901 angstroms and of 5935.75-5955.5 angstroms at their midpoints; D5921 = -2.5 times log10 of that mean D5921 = 0.00 mag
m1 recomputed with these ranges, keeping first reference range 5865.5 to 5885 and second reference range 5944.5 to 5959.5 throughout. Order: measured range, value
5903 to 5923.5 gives 0.9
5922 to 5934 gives -0.2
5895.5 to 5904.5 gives 0.5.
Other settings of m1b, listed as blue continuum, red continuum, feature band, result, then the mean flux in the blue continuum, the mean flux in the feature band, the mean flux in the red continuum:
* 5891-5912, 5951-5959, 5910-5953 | -0.04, 232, 241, 234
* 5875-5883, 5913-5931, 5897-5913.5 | 0.01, 248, 239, 239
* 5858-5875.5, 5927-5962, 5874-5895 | 0.07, 253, 236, 244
